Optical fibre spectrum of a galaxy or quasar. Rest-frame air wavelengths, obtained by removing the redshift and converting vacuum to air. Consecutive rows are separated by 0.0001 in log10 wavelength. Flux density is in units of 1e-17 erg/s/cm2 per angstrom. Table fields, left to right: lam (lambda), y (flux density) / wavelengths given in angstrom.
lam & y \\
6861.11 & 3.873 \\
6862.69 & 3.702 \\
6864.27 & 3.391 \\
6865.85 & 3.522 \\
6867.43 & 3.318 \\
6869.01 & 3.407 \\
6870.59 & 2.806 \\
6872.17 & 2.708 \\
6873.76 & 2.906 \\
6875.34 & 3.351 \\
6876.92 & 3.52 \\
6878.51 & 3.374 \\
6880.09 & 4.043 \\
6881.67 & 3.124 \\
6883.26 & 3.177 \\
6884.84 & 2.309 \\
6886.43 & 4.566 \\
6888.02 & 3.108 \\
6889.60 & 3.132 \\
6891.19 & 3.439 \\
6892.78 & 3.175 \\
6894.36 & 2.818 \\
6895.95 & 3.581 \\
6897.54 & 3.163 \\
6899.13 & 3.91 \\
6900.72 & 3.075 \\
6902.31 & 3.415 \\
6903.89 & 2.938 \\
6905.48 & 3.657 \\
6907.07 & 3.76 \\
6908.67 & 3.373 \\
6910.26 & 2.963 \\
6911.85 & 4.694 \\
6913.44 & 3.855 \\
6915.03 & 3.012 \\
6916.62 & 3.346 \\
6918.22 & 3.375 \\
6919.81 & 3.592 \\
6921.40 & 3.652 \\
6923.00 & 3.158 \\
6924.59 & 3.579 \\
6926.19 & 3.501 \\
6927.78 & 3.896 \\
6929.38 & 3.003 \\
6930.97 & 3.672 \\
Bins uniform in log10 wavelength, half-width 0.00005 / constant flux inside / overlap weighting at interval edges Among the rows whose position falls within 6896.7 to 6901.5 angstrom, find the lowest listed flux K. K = 3.075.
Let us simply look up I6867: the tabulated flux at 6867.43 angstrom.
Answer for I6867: 3.318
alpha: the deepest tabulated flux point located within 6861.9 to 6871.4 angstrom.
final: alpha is 2.806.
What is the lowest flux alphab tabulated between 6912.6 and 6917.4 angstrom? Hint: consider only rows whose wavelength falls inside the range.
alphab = 3.012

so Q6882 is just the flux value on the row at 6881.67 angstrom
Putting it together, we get 3.124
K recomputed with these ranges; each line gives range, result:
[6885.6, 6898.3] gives 2.818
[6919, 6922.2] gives 3.592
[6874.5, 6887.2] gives 2.309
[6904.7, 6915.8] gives 2.963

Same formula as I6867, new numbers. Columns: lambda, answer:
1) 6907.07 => 3.76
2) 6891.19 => 3.439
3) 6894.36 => 2.818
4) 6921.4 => 3.652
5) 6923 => 3.158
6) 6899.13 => 3.91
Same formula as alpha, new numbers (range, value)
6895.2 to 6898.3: 3.163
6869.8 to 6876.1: 2.708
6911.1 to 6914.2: 3.855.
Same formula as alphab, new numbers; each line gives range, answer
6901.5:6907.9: 2.938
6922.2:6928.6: 3.158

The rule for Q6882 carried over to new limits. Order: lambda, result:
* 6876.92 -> 3.52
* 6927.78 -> 3.896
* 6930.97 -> 3.672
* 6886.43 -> 4.566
